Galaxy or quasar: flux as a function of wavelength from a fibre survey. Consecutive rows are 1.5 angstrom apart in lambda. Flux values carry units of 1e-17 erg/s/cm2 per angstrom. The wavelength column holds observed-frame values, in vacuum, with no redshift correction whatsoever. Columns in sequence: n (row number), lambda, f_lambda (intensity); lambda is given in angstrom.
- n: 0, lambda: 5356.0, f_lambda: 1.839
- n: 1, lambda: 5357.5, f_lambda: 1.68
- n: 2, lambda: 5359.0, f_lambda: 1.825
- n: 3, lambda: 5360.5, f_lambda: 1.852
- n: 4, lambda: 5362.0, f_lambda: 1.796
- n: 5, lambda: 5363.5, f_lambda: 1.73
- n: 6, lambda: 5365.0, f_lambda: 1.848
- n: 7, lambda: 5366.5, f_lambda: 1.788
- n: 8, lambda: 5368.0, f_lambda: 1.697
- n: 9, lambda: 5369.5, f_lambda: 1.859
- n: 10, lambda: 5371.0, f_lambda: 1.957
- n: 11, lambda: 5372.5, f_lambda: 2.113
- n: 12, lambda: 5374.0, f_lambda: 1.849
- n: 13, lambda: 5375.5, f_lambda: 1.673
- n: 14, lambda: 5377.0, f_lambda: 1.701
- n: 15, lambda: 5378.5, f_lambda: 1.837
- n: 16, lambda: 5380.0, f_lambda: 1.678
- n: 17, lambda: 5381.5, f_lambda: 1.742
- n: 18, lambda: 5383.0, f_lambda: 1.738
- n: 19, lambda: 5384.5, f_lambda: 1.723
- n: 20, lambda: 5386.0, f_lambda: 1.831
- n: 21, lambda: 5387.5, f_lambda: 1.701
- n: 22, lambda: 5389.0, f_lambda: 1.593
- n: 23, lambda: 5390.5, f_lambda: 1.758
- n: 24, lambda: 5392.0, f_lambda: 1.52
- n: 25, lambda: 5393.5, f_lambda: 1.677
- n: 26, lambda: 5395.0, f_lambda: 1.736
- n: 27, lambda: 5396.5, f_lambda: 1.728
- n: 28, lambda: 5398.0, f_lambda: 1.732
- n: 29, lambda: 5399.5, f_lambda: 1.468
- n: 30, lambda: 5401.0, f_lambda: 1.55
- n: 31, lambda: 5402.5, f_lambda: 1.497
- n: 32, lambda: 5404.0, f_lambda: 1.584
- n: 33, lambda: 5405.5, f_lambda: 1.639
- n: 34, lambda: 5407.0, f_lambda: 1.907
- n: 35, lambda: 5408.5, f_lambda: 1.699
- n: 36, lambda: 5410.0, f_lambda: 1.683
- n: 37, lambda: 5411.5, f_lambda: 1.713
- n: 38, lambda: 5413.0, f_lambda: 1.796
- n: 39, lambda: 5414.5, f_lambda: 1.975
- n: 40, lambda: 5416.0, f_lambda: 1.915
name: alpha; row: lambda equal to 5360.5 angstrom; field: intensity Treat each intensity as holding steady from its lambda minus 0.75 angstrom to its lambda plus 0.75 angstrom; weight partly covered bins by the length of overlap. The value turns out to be 1.852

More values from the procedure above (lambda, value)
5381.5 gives 1.742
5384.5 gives 1.723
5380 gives 1.678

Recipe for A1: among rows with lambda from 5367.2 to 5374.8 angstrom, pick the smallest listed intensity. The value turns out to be 1.697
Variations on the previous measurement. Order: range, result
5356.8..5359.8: 1.68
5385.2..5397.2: 1.52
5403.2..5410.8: 1.584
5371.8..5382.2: 1.673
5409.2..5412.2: 1.683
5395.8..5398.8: 1.728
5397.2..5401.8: 1.468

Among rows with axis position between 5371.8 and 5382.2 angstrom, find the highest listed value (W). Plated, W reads 2.113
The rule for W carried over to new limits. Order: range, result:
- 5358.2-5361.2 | 1.852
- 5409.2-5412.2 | 1.713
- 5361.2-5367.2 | 1.848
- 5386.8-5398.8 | 1.758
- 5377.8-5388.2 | 1.837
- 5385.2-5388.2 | 1.831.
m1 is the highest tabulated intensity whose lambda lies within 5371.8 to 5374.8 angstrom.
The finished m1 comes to 2.113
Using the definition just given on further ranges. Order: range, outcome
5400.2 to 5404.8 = 1.584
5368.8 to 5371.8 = 1.957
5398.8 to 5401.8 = 1.55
